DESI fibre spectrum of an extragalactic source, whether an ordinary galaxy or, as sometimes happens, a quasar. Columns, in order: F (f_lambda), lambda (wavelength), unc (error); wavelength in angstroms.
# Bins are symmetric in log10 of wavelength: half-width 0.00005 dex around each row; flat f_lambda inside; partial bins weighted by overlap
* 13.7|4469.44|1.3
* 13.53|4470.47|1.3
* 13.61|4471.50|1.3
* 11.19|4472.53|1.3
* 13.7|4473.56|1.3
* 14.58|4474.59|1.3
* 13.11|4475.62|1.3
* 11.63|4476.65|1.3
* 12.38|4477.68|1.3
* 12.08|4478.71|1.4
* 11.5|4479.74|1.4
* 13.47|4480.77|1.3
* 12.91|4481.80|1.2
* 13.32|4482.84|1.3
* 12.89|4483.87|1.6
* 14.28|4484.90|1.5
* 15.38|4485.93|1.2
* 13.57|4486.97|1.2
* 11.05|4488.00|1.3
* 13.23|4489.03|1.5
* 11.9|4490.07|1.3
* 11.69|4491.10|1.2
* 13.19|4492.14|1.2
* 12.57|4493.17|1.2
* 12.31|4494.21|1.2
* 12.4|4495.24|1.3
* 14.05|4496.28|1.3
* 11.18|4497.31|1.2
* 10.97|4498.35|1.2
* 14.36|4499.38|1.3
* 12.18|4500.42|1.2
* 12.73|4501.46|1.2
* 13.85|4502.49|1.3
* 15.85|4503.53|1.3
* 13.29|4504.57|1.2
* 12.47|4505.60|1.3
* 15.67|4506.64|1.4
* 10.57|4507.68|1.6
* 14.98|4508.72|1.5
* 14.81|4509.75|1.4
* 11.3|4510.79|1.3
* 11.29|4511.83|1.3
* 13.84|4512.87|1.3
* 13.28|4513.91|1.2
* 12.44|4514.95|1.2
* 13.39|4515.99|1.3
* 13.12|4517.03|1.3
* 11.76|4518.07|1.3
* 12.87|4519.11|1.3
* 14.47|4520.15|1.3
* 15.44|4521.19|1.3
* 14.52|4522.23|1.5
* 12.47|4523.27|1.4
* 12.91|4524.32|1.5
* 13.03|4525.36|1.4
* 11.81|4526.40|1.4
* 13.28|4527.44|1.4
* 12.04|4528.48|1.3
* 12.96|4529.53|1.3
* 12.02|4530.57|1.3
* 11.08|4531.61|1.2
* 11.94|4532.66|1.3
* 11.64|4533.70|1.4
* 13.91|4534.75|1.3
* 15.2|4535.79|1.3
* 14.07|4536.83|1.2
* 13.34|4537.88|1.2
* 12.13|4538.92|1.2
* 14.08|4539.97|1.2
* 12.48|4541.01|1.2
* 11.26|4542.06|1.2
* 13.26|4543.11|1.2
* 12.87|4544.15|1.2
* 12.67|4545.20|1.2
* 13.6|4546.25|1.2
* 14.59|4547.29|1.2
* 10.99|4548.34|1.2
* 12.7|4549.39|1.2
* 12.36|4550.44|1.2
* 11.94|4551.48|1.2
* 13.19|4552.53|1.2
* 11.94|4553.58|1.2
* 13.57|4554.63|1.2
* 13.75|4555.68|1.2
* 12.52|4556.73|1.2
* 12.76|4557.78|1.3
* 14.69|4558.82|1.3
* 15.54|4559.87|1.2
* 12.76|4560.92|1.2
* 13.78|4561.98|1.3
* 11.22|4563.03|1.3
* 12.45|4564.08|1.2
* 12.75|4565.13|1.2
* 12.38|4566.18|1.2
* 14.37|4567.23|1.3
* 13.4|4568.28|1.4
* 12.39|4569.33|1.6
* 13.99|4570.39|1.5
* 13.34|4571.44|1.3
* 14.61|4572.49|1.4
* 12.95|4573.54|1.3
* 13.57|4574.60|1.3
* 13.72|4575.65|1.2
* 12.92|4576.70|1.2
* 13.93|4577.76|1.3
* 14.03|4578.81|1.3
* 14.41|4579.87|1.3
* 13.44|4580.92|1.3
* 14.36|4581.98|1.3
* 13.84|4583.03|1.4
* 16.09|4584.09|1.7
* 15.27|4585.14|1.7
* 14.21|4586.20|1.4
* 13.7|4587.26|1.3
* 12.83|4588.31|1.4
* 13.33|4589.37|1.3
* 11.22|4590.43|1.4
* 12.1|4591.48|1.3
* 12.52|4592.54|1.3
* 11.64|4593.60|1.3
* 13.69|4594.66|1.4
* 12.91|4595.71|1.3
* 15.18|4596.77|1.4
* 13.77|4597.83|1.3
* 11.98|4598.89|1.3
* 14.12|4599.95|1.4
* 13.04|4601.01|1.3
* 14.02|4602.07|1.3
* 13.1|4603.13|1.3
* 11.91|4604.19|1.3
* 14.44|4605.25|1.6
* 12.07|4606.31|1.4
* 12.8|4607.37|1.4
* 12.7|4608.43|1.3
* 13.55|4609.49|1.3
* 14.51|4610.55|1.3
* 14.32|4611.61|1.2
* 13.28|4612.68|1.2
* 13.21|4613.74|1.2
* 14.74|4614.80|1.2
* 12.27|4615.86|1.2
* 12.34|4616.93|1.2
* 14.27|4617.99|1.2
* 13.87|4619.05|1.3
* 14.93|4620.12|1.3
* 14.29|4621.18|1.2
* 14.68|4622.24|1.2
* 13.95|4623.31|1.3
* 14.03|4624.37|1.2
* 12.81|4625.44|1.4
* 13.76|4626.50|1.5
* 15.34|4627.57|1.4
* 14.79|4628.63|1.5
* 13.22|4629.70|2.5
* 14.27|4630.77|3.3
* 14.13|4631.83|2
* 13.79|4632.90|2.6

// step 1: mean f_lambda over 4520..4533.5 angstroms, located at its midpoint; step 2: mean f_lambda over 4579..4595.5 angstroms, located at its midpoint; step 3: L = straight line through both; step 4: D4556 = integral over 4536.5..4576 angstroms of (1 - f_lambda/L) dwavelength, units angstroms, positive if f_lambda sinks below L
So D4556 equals 0.2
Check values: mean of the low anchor 12.8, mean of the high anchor 13.5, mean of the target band 13.1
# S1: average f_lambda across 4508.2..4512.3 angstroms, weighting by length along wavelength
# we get 13.1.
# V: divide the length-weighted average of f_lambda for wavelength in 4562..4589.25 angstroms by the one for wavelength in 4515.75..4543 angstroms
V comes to 1.0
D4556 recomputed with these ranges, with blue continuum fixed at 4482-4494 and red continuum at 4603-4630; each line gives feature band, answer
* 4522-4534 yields 0.7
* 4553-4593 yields 0.0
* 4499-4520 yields -0.2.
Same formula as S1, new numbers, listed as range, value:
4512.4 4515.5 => 13.2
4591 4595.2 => 12.5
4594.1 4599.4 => 13.5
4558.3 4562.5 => 14.2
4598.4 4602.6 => 13.3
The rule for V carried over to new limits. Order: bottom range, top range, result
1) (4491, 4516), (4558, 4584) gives 1.04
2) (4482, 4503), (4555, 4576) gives 1.04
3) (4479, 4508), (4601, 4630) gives 1.05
